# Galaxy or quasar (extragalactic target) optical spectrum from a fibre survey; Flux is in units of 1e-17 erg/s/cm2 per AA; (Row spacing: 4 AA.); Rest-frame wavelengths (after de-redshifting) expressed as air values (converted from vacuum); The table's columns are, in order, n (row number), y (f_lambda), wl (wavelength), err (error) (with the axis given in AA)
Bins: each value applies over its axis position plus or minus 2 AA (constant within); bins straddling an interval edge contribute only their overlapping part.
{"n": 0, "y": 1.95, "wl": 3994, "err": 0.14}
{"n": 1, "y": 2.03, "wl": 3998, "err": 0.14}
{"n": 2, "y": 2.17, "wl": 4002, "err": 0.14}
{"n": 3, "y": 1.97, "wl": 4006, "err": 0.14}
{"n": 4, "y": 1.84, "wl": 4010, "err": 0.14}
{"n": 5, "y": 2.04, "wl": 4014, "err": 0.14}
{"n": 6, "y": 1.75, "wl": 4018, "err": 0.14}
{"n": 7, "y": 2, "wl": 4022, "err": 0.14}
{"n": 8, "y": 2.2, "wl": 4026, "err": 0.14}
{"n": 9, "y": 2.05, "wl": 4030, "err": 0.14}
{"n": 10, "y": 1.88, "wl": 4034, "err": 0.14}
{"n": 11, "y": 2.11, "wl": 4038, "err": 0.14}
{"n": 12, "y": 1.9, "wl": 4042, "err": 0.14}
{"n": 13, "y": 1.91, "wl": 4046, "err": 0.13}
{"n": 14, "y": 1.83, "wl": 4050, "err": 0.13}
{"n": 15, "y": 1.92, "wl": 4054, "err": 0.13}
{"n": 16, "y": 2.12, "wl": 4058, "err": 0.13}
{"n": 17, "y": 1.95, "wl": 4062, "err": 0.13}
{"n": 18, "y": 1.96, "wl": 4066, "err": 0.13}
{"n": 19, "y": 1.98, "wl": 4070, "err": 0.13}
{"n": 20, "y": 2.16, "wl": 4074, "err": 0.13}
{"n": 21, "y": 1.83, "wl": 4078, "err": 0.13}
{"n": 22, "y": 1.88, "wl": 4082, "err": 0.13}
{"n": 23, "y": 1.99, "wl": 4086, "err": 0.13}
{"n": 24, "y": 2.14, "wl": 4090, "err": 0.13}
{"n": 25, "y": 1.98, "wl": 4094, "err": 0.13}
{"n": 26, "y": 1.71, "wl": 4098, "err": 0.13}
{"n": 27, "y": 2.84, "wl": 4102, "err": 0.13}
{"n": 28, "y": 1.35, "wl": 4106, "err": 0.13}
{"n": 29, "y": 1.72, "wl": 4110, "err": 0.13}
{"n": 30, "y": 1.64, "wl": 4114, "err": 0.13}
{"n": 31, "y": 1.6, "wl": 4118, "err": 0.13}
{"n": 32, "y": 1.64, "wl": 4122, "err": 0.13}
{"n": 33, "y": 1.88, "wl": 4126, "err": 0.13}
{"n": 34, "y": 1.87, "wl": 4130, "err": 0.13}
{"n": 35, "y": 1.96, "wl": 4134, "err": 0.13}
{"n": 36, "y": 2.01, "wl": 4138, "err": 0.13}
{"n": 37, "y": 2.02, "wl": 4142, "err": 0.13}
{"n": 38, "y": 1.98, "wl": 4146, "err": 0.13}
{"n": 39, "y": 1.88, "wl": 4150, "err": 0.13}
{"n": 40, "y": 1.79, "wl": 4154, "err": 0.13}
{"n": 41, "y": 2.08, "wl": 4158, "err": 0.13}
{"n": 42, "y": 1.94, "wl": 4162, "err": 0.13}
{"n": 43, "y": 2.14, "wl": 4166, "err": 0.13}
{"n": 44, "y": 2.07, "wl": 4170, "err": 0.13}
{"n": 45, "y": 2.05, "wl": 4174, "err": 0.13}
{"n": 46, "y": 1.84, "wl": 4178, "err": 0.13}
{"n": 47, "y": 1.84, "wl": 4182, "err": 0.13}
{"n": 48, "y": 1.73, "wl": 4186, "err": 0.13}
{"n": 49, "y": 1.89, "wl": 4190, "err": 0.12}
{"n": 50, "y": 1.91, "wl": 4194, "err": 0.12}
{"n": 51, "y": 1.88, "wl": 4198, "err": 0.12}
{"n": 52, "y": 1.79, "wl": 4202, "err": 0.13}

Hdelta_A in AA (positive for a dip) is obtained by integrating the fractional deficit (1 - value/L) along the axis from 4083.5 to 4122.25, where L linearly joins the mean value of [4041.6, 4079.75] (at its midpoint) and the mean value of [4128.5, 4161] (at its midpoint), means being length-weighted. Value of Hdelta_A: 1.7 AA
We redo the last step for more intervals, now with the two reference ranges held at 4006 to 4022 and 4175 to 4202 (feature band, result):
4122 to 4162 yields -1.3 AA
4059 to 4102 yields -2.7 AA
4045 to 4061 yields -0.5 AA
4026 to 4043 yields -1.1 AA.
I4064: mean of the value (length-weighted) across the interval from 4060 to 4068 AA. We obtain 1.96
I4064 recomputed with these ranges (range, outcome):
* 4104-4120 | 1.58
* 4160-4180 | 2.01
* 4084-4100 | 1.96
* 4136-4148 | 2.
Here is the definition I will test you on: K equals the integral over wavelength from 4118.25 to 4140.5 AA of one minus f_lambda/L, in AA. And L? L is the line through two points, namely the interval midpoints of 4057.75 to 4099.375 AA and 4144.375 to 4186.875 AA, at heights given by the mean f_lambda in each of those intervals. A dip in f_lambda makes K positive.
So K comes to 1.2 AA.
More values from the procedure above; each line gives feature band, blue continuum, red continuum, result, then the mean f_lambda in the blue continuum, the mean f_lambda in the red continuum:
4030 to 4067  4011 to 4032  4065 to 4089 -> 0.54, 2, 1.97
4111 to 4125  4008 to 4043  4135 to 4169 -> 2.33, 1.98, 1.98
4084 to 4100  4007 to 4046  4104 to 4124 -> -2.55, 1.97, 1.59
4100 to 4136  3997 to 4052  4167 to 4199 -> 1.93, 1.98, 1.91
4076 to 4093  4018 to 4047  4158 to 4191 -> 0.13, 1.99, 1.95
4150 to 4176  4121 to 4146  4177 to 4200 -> -1.70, 1.91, 1.85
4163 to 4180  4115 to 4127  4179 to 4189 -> -2.32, 1.69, 1.8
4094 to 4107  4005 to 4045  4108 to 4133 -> -1.69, 1.97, 1.73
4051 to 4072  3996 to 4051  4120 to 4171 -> -0.12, 1.98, 1.94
